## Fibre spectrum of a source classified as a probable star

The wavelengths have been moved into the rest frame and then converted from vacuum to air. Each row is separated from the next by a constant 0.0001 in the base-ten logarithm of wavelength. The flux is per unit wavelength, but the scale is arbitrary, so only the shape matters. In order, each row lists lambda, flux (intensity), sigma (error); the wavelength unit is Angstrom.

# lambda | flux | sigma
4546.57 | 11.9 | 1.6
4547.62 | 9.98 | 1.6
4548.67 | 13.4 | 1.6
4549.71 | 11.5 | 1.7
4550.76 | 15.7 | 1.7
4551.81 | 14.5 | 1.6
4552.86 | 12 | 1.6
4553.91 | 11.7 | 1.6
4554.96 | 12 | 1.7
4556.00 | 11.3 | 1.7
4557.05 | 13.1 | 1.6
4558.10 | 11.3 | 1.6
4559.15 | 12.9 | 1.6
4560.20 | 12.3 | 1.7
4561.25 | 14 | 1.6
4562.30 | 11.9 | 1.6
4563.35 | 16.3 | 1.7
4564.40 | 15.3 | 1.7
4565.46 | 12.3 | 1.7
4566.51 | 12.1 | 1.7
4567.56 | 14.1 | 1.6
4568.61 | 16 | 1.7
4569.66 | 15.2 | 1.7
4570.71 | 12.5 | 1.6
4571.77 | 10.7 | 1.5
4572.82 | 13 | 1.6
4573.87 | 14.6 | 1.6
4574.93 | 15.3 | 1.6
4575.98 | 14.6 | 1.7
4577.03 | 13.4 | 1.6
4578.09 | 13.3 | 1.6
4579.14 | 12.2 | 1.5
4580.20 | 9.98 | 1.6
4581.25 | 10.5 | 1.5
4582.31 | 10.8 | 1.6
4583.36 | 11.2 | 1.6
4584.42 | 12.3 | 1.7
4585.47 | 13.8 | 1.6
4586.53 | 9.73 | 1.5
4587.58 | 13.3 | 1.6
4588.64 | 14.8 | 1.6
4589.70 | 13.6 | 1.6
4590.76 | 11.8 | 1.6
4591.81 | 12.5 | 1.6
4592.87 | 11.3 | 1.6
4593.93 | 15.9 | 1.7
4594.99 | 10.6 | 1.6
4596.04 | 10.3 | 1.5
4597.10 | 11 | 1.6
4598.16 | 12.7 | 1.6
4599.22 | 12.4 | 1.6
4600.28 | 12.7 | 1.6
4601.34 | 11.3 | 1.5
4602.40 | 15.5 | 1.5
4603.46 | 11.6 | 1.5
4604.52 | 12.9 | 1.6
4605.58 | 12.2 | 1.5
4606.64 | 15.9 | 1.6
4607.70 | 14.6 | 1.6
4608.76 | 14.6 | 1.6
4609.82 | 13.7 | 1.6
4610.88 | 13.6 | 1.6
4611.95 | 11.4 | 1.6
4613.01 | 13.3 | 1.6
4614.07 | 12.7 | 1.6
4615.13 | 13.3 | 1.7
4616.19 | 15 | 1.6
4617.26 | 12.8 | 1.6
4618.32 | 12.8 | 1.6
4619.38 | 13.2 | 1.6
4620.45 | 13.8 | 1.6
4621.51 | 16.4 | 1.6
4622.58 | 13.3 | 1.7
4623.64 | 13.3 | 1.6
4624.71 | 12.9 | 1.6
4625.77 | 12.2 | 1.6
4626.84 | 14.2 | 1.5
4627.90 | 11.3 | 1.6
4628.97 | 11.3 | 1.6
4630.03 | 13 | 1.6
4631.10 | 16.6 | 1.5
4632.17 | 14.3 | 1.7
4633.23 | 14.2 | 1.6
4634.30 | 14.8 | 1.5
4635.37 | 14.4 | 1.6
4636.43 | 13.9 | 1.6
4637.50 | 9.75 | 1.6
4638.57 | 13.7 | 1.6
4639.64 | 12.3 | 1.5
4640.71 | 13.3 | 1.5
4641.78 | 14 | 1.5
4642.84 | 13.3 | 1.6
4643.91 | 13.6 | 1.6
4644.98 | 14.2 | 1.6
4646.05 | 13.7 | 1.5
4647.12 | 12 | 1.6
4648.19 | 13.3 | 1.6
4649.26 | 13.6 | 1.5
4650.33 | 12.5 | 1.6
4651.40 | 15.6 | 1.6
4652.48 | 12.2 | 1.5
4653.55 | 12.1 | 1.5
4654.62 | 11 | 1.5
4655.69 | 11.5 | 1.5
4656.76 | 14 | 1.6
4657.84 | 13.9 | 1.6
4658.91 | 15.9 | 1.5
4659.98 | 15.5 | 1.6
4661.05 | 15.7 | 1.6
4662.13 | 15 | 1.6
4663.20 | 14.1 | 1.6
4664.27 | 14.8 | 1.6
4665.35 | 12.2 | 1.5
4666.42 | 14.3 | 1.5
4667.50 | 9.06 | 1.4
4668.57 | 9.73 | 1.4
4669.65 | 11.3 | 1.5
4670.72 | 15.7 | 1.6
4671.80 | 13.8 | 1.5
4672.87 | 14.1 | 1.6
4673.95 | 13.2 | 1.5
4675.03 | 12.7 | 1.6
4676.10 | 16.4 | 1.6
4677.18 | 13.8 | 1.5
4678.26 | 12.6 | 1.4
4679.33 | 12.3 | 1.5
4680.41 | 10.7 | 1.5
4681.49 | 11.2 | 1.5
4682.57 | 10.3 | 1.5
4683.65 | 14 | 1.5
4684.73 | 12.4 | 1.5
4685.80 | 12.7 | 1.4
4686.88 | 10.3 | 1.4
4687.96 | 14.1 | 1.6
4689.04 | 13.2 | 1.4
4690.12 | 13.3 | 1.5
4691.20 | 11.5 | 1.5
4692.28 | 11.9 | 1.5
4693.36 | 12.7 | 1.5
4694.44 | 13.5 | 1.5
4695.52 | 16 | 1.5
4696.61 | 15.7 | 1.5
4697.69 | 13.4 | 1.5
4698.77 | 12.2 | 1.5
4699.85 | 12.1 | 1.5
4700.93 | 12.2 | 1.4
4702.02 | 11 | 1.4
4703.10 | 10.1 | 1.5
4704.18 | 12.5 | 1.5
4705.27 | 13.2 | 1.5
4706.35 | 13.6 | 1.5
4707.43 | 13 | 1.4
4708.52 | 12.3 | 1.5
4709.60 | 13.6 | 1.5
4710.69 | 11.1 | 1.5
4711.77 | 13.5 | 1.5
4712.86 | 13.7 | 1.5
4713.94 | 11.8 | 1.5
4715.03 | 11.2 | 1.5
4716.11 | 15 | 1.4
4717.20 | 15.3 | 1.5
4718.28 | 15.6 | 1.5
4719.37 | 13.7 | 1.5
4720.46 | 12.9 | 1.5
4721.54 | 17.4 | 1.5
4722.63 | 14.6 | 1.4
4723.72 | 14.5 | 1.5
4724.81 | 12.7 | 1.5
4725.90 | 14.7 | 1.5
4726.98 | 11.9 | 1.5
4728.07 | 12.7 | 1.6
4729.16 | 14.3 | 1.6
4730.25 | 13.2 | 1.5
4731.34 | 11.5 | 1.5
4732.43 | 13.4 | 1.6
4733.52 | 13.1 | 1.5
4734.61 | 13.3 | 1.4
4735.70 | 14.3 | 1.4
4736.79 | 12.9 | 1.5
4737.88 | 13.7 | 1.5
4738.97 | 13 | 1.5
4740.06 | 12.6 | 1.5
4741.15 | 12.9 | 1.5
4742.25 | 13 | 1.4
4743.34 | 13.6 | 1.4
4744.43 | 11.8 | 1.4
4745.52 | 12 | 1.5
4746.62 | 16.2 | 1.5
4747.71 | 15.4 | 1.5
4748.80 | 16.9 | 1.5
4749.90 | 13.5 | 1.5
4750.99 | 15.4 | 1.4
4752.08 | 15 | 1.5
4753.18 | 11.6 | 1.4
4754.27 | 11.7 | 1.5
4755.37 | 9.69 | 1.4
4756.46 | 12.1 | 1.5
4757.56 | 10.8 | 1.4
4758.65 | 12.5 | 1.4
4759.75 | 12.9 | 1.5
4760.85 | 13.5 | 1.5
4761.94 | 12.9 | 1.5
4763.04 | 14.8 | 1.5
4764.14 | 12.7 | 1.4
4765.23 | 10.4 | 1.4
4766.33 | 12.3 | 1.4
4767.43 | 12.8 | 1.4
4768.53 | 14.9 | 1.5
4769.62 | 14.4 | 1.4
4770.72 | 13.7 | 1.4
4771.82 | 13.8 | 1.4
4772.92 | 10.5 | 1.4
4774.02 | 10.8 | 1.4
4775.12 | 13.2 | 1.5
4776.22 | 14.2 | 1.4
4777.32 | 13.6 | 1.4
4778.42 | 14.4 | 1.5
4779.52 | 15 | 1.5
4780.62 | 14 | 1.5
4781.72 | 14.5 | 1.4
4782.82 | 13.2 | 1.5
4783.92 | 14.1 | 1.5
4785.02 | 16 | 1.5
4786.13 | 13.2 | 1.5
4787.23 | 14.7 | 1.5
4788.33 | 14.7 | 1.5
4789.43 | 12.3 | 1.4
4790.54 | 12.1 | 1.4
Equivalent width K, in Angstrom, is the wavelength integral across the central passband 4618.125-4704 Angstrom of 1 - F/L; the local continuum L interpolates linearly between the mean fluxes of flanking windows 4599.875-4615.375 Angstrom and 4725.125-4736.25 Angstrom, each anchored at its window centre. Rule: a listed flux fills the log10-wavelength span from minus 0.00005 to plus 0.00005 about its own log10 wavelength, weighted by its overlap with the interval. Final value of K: 0.8 Angstrom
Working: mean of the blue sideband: 13.3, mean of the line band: 13.1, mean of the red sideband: 13.2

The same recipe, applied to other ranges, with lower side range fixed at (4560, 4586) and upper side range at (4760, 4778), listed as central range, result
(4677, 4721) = 0.9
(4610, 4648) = -0.8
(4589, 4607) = 0.7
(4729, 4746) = 0.0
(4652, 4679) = -0.6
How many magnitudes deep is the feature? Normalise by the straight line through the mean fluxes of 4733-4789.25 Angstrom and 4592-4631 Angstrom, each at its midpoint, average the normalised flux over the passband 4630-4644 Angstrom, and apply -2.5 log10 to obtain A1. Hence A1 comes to -0.05 mag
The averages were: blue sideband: 13.1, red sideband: 13.4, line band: 13.7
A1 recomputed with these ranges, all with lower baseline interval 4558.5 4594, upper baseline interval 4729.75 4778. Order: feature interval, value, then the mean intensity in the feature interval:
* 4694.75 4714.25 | 0.02 mag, 12.9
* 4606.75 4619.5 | -0.04 mag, 13.5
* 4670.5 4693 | 0.02 mag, 12.8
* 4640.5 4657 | -0.01 mag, 13.1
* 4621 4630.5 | -0.01 mag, 13.1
